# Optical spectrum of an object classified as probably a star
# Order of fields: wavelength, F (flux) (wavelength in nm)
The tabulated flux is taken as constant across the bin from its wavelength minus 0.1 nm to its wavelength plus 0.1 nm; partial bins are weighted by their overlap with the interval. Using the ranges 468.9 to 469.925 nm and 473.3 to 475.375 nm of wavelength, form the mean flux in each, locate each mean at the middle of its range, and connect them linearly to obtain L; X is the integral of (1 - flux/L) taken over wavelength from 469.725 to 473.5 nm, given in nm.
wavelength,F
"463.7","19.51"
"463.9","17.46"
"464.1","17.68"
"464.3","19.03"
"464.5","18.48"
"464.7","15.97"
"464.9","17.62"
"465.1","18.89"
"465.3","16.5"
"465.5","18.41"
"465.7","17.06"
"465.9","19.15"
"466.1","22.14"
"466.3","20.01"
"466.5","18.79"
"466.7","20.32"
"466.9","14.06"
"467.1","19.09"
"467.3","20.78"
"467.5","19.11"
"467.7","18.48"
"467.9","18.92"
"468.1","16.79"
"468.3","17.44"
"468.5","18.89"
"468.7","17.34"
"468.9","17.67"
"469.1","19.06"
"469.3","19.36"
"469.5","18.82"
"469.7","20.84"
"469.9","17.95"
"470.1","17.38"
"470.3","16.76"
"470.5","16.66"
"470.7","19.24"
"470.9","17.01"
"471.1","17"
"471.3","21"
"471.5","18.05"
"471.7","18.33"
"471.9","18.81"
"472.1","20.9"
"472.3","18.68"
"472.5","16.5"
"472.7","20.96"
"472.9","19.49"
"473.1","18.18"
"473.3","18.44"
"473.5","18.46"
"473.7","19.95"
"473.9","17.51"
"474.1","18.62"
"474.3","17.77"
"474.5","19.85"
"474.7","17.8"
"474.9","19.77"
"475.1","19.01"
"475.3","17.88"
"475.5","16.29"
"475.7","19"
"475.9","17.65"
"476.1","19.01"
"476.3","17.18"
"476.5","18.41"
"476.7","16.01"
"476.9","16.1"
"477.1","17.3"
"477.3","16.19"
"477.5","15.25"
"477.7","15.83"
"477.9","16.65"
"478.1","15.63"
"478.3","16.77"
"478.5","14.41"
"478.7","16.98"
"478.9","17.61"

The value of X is 0.09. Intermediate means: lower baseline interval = 19.1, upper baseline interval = 18.7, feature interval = 18.5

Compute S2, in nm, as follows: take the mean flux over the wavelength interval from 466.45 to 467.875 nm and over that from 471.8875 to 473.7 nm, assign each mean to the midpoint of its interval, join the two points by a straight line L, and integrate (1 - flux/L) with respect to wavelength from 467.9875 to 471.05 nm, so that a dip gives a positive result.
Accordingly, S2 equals 0.121 nm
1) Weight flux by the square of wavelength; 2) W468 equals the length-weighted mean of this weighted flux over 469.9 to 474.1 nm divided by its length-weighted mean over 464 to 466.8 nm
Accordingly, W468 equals 1.02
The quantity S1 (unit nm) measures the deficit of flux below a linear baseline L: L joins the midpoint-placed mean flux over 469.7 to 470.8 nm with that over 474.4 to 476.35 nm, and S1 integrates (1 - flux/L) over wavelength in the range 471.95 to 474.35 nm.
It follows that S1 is -0.09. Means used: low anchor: 17.9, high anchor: 18.4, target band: 18.8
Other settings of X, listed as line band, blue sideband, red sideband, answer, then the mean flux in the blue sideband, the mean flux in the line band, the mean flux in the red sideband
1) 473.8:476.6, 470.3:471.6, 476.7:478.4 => -0.234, 18.1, 18.3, 16.2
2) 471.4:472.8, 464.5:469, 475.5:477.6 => -0.094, 18.3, 18.9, 17.2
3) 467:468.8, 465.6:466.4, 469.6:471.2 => 0.030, 19.6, 18.5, 17.9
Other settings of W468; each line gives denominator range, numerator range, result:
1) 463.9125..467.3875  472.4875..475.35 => 1.05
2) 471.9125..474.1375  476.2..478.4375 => 0.89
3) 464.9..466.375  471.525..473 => 1.04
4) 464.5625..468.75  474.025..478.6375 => 0.98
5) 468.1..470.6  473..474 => 1.04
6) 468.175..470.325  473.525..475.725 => 1.03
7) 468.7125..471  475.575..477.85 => 0.96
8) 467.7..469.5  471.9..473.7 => 1.06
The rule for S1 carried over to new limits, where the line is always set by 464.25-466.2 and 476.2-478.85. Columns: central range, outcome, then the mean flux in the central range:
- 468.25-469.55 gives -0.05 nm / 18.4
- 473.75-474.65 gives -0.08 nm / 18.5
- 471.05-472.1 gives -0.10 nm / 18.9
